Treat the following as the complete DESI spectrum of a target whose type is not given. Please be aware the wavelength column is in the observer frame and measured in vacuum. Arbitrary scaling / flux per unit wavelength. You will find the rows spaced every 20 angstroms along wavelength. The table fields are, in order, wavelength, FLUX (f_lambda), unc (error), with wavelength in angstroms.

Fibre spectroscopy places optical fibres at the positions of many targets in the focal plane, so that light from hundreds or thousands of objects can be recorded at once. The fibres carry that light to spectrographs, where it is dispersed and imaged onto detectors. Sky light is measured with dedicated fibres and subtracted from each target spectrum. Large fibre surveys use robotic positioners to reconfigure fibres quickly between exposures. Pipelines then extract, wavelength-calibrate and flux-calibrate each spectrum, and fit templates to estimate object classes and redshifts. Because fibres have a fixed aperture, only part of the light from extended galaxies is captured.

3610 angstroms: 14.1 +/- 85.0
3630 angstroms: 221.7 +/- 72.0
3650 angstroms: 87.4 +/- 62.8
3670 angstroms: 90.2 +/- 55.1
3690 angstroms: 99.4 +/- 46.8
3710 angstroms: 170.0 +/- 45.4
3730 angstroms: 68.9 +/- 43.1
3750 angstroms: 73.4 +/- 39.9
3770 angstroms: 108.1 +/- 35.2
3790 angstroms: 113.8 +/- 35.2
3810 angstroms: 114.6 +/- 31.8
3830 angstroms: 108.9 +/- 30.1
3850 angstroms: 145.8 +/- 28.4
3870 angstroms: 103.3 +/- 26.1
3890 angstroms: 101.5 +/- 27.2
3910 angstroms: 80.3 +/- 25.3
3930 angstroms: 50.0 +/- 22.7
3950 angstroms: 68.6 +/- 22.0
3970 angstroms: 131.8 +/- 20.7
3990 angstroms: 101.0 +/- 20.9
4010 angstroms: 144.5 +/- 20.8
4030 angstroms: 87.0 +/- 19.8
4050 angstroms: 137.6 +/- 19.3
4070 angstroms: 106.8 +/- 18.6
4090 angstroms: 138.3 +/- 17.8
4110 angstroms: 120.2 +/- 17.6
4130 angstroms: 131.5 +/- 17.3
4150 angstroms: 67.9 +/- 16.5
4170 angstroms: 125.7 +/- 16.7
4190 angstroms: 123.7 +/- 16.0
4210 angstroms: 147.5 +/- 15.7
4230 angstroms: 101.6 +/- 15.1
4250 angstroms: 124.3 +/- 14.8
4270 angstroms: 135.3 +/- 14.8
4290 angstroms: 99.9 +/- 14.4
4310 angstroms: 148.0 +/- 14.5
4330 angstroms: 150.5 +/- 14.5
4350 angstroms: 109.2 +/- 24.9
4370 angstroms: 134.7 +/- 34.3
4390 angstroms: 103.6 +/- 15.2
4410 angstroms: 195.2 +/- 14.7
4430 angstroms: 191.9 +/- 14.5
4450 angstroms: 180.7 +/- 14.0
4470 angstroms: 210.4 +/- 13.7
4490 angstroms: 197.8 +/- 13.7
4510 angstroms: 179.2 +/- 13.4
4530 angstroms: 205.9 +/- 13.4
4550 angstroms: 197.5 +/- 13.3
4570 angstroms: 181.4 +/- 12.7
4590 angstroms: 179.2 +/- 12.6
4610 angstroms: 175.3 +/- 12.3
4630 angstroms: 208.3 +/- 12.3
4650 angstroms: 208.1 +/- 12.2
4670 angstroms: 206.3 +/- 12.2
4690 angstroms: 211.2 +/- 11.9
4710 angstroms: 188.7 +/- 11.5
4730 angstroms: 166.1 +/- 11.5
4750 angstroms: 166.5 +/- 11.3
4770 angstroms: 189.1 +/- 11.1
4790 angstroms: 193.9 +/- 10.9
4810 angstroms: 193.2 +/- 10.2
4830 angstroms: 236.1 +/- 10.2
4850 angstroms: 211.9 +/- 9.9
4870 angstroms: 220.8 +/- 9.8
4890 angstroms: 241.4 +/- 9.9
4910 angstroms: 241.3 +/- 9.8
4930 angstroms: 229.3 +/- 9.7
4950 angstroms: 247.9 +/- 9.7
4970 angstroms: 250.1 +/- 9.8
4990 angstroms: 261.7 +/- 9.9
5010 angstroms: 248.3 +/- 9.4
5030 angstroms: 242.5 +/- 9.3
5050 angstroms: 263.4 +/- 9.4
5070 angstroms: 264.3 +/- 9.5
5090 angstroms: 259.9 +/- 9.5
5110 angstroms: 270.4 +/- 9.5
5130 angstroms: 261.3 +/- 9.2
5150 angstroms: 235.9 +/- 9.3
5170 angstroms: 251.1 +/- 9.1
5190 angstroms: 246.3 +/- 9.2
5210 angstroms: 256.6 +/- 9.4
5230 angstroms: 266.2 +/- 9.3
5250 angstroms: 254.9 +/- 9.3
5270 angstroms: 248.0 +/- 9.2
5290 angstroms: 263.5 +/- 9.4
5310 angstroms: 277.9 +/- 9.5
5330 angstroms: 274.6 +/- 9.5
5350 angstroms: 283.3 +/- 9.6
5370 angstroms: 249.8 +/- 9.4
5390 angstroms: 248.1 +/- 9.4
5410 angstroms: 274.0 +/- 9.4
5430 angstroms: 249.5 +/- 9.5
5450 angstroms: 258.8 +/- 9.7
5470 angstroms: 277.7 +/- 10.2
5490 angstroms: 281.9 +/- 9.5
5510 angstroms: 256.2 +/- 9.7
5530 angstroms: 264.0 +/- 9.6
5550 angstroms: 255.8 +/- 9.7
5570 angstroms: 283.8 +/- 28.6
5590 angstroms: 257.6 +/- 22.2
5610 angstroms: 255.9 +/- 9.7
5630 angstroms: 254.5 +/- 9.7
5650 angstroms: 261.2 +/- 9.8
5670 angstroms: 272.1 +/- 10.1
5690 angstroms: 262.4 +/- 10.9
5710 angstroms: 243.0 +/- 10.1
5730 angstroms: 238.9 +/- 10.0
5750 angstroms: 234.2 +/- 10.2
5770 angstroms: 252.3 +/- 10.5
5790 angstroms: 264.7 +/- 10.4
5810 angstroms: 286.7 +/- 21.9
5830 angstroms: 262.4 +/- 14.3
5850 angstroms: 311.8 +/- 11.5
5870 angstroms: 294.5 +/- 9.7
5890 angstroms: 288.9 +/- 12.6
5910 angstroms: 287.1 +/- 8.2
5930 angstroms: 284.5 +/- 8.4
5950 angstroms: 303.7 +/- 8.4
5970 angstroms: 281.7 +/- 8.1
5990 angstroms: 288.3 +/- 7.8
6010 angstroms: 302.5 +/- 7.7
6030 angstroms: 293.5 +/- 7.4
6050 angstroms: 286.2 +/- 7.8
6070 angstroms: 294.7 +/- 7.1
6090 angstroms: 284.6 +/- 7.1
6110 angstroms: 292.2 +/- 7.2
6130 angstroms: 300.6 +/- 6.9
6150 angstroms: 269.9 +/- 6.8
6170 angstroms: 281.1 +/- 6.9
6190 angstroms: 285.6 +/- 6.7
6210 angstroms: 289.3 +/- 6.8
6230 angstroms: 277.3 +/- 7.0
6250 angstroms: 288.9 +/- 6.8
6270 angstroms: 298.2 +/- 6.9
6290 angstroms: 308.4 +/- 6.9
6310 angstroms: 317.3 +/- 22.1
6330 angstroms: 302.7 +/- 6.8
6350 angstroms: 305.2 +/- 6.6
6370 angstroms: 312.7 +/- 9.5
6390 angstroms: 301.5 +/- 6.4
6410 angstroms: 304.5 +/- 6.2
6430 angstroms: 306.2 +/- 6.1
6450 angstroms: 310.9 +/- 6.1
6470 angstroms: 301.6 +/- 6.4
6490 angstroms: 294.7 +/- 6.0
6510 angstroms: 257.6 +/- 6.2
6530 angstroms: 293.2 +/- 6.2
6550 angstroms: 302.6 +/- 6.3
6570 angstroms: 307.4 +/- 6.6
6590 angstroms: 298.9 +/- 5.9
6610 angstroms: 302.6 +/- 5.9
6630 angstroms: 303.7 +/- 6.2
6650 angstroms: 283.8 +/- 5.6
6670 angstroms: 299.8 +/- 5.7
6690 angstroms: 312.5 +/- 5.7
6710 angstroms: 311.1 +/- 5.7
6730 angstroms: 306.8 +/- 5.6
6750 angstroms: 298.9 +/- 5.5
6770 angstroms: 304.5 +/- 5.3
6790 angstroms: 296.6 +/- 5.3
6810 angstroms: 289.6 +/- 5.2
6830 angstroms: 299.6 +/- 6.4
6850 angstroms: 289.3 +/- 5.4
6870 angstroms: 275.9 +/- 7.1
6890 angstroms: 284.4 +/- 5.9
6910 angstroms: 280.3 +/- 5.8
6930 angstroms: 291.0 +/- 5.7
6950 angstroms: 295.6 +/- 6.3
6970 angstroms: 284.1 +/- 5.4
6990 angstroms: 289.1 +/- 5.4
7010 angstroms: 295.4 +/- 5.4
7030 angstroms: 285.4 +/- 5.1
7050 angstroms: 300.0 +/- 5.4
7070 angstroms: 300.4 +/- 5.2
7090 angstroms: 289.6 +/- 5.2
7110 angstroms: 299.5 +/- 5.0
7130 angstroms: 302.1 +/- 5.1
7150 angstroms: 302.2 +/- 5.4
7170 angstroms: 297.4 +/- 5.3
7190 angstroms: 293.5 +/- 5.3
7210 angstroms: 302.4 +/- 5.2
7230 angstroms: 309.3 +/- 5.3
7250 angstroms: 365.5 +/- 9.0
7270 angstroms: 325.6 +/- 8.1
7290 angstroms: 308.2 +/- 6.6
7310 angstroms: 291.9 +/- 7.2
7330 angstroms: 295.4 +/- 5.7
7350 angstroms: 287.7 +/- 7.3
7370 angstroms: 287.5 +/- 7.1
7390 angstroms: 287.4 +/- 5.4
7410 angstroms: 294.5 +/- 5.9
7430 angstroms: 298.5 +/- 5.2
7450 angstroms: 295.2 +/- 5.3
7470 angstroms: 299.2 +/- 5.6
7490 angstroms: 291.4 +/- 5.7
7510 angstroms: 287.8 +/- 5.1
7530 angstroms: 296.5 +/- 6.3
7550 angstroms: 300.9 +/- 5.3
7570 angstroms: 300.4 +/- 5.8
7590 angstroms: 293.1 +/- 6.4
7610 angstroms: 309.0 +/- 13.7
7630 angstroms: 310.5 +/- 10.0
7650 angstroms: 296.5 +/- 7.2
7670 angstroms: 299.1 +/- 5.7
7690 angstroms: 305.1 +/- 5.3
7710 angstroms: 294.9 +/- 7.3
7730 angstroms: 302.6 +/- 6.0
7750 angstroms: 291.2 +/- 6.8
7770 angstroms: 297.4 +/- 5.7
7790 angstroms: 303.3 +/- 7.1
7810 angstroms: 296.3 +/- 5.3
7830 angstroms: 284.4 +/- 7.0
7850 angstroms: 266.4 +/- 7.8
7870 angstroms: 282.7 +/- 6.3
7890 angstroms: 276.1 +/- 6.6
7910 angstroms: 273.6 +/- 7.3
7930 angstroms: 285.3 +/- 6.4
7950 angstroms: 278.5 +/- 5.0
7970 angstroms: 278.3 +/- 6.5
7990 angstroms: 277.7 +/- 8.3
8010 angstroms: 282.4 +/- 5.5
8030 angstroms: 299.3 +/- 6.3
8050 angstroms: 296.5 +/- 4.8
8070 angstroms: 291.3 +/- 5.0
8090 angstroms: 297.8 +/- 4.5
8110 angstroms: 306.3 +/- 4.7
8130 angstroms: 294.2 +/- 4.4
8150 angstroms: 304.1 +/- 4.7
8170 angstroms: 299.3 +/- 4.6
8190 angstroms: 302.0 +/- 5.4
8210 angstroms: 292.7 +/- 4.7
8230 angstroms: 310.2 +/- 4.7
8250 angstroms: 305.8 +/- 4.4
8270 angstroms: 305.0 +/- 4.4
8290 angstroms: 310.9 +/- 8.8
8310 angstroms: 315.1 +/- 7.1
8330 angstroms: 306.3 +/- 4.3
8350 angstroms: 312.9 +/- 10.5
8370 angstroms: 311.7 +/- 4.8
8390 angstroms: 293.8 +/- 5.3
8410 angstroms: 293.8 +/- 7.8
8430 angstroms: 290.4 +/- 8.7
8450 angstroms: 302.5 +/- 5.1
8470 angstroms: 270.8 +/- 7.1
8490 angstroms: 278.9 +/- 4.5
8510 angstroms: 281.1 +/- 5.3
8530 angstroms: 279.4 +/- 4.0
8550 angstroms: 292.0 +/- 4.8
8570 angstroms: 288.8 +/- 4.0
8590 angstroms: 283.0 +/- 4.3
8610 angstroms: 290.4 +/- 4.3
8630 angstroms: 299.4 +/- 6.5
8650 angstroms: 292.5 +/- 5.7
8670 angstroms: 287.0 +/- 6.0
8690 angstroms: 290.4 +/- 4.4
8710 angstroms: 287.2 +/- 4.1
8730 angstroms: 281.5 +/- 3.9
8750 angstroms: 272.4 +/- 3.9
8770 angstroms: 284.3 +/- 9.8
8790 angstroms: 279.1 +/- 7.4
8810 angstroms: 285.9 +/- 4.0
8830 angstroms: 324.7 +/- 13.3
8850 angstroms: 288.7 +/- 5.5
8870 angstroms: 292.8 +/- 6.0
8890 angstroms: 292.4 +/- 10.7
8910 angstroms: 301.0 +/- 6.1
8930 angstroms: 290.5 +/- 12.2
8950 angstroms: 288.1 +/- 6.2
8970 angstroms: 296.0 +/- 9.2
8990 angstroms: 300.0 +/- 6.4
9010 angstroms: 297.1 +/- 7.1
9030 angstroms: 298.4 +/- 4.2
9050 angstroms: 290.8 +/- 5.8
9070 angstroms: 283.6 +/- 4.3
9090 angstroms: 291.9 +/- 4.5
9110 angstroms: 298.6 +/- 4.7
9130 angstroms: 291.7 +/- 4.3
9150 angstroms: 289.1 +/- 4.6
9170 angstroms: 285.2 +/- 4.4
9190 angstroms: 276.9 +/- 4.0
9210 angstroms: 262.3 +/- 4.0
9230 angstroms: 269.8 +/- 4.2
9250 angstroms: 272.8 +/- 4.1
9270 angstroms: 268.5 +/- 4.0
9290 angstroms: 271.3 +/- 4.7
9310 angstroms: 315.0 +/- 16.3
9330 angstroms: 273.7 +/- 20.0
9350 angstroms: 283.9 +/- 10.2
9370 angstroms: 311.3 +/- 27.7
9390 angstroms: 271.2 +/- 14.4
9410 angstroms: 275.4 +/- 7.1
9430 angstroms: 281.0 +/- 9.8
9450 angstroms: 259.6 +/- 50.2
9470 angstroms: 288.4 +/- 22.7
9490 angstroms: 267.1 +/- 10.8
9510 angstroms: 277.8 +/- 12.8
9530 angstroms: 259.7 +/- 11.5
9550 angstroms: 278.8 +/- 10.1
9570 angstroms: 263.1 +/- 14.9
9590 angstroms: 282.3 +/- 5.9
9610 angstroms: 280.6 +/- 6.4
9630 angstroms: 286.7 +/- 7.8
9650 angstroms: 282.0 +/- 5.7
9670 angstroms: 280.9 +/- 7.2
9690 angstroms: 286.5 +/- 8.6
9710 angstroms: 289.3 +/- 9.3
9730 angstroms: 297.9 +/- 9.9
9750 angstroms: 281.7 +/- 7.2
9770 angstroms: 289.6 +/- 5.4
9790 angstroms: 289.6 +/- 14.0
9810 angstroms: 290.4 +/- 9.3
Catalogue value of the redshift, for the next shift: 0.10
